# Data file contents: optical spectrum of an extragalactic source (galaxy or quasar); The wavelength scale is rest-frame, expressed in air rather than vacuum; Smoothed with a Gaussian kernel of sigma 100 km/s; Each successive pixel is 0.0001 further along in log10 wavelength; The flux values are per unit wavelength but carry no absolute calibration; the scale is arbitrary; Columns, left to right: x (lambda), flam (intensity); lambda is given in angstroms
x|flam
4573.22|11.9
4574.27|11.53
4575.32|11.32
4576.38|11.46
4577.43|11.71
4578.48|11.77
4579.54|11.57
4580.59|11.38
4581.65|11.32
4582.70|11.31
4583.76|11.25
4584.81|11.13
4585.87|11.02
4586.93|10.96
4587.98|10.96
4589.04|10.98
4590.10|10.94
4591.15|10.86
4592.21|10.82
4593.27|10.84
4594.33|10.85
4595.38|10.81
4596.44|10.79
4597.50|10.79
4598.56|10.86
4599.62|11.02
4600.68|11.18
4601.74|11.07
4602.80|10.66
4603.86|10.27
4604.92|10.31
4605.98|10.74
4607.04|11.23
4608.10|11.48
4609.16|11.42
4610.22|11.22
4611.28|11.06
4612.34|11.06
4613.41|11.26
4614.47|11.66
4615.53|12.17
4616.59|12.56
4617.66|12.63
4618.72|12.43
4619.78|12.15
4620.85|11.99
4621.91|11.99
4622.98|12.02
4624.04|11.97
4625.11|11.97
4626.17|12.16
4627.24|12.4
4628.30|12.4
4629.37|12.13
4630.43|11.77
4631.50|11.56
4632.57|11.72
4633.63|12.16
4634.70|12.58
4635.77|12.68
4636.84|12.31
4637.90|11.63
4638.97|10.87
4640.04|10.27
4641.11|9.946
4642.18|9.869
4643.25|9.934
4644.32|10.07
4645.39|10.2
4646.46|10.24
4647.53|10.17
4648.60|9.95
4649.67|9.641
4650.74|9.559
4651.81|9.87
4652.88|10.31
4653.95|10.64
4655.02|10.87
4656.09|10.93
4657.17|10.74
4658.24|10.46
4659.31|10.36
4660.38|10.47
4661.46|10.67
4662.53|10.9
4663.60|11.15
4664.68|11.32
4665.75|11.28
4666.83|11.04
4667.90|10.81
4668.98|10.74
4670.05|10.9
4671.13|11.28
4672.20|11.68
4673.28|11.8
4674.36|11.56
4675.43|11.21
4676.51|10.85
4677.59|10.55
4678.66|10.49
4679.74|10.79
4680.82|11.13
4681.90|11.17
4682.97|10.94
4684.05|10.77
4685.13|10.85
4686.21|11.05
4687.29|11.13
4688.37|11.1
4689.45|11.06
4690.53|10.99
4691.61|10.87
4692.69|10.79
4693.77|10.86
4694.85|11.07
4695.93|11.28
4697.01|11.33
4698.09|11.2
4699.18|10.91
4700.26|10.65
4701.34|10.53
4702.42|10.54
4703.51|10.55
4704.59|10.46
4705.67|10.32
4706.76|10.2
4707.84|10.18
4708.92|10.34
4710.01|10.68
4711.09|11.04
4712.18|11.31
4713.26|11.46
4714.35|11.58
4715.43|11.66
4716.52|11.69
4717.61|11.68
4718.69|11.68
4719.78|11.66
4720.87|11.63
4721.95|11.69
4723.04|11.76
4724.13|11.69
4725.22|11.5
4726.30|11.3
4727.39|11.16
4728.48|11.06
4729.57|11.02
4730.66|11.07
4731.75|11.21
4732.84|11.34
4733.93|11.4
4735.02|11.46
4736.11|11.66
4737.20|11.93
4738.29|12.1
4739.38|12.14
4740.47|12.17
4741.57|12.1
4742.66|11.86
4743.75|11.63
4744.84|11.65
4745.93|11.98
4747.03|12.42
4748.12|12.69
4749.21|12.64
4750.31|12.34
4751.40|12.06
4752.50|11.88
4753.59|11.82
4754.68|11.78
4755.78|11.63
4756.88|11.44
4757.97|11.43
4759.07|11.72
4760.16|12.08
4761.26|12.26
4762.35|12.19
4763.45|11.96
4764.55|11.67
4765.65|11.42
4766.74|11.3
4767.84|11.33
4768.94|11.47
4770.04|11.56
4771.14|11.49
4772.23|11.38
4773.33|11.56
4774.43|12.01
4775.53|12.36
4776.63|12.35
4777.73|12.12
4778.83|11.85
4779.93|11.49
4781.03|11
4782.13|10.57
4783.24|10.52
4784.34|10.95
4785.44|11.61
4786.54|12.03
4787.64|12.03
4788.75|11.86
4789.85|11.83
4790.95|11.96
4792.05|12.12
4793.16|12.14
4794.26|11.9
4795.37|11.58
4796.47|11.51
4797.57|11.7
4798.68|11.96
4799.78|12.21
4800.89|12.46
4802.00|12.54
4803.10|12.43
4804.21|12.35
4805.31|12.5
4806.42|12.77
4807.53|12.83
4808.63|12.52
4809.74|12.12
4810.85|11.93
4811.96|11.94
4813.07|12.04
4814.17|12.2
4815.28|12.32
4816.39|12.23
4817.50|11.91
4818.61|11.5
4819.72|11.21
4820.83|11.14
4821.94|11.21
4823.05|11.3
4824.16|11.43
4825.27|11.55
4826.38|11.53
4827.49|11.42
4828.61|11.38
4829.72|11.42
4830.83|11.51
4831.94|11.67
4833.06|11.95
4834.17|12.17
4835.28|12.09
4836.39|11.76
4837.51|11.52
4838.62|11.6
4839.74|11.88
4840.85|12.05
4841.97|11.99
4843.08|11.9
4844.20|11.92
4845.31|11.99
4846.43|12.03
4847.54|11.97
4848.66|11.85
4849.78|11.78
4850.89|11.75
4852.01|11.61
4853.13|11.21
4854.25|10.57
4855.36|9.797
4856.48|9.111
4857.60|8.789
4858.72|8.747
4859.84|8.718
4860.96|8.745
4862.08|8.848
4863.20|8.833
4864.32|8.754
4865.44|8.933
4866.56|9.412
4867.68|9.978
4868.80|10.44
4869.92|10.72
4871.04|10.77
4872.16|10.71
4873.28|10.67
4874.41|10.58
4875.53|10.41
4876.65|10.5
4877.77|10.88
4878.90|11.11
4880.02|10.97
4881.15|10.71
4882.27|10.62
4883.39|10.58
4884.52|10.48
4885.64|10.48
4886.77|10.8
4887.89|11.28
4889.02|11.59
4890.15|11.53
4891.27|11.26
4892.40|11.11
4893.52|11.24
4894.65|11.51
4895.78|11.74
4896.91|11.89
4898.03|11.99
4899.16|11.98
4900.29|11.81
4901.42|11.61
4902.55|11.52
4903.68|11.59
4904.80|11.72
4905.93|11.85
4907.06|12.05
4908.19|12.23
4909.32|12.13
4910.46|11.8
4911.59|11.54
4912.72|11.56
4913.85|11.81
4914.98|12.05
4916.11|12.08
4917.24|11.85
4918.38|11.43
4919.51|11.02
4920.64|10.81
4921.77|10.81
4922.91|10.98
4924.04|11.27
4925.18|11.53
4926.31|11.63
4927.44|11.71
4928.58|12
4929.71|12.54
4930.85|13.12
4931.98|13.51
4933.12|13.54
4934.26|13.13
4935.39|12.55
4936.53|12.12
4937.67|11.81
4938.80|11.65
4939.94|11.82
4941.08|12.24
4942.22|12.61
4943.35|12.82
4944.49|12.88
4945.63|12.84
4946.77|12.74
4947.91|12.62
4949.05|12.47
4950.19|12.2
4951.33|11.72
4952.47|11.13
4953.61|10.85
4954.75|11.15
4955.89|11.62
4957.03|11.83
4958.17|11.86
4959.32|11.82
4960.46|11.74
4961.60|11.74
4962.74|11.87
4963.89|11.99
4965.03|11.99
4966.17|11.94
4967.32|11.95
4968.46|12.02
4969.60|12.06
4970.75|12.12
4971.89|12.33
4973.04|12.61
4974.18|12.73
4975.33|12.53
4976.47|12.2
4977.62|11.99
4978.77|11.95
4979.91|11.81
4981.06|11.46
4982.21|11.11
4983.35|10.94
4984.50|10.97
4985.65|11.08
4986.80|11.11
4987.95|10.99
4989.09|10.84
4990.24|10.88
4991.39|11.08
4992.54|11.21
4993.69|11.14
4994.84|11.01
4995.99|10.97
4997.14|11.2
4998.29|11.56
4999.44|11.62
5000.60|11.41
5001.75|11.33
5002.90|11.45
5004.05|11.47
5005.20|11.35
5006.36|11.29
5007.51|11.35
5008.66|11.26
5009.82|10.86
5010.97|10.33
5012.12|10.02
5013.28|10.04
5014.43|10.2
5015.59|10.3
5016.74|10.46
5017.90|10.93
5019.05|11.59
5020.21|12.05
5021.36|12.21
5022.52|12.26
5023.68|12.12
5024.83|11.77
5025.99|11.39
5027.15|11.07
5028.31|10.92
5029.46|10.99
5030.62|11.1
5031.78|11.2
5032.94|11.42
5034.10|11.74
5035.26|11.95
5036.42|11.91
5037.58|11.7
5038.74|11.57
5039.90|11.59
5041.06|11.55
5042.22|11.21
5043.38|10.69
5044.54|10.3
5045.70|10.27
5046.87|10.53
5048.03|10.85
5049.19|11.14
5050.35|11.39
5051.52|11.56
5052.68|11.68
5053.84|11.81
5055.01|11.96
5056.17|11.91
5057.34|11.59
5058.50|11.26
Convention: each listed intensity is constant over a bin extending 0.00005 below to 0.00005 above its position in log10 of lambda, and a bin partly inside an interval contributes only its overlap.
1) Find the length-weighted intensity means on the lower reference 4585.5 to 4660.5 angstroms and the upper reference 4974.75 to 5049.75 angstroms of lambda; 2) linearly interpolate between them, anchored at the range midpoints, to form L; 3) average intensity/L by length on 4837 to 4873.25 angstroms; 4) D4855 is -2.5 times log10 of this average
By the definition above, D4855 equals 0.06 mag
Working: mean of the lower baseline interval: 11.1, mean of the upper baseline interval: 11.2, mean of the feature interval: 10.6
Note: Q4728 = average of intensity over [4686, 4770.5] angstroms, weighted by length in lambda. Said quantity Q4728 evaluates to 11.4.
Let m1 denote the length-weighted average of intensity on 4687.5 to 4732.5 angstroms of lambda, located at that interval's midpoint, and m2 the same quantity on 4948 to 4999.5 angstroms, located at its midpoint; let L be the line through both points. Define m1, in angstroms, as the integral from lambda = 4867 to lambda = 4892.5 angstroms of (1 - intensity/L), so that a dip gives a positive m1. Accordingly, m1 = 1.5 angstroms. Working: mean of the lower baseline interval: 11.1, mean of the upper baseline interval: 11.6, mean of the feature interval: 10.8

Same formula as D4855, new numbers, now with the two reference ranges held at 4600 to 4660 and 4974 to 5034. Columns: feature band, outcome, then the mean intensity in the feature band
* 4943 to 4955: -0.081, 12.1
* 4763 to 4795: -0.040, 11.6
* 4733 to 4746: -0.057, 11.8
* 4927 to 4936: -0.137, 12.8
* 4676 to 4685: 0.036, 10.8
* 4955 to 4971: -0.057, 11.9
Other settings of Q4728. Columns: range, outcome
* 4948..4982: 11.9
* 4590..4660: 11.1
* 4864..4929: 11.2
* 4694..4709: 10.7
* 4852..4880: 9.94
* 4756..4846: 11.8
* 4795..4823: 12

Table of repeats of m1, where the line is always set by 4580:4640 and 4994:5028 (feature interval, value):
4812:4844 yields -1.1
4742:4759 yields -0.9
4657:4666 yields 0.5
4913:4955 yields -2.9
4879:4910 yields -0.4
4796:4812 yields -1.3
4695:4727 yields 0.8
